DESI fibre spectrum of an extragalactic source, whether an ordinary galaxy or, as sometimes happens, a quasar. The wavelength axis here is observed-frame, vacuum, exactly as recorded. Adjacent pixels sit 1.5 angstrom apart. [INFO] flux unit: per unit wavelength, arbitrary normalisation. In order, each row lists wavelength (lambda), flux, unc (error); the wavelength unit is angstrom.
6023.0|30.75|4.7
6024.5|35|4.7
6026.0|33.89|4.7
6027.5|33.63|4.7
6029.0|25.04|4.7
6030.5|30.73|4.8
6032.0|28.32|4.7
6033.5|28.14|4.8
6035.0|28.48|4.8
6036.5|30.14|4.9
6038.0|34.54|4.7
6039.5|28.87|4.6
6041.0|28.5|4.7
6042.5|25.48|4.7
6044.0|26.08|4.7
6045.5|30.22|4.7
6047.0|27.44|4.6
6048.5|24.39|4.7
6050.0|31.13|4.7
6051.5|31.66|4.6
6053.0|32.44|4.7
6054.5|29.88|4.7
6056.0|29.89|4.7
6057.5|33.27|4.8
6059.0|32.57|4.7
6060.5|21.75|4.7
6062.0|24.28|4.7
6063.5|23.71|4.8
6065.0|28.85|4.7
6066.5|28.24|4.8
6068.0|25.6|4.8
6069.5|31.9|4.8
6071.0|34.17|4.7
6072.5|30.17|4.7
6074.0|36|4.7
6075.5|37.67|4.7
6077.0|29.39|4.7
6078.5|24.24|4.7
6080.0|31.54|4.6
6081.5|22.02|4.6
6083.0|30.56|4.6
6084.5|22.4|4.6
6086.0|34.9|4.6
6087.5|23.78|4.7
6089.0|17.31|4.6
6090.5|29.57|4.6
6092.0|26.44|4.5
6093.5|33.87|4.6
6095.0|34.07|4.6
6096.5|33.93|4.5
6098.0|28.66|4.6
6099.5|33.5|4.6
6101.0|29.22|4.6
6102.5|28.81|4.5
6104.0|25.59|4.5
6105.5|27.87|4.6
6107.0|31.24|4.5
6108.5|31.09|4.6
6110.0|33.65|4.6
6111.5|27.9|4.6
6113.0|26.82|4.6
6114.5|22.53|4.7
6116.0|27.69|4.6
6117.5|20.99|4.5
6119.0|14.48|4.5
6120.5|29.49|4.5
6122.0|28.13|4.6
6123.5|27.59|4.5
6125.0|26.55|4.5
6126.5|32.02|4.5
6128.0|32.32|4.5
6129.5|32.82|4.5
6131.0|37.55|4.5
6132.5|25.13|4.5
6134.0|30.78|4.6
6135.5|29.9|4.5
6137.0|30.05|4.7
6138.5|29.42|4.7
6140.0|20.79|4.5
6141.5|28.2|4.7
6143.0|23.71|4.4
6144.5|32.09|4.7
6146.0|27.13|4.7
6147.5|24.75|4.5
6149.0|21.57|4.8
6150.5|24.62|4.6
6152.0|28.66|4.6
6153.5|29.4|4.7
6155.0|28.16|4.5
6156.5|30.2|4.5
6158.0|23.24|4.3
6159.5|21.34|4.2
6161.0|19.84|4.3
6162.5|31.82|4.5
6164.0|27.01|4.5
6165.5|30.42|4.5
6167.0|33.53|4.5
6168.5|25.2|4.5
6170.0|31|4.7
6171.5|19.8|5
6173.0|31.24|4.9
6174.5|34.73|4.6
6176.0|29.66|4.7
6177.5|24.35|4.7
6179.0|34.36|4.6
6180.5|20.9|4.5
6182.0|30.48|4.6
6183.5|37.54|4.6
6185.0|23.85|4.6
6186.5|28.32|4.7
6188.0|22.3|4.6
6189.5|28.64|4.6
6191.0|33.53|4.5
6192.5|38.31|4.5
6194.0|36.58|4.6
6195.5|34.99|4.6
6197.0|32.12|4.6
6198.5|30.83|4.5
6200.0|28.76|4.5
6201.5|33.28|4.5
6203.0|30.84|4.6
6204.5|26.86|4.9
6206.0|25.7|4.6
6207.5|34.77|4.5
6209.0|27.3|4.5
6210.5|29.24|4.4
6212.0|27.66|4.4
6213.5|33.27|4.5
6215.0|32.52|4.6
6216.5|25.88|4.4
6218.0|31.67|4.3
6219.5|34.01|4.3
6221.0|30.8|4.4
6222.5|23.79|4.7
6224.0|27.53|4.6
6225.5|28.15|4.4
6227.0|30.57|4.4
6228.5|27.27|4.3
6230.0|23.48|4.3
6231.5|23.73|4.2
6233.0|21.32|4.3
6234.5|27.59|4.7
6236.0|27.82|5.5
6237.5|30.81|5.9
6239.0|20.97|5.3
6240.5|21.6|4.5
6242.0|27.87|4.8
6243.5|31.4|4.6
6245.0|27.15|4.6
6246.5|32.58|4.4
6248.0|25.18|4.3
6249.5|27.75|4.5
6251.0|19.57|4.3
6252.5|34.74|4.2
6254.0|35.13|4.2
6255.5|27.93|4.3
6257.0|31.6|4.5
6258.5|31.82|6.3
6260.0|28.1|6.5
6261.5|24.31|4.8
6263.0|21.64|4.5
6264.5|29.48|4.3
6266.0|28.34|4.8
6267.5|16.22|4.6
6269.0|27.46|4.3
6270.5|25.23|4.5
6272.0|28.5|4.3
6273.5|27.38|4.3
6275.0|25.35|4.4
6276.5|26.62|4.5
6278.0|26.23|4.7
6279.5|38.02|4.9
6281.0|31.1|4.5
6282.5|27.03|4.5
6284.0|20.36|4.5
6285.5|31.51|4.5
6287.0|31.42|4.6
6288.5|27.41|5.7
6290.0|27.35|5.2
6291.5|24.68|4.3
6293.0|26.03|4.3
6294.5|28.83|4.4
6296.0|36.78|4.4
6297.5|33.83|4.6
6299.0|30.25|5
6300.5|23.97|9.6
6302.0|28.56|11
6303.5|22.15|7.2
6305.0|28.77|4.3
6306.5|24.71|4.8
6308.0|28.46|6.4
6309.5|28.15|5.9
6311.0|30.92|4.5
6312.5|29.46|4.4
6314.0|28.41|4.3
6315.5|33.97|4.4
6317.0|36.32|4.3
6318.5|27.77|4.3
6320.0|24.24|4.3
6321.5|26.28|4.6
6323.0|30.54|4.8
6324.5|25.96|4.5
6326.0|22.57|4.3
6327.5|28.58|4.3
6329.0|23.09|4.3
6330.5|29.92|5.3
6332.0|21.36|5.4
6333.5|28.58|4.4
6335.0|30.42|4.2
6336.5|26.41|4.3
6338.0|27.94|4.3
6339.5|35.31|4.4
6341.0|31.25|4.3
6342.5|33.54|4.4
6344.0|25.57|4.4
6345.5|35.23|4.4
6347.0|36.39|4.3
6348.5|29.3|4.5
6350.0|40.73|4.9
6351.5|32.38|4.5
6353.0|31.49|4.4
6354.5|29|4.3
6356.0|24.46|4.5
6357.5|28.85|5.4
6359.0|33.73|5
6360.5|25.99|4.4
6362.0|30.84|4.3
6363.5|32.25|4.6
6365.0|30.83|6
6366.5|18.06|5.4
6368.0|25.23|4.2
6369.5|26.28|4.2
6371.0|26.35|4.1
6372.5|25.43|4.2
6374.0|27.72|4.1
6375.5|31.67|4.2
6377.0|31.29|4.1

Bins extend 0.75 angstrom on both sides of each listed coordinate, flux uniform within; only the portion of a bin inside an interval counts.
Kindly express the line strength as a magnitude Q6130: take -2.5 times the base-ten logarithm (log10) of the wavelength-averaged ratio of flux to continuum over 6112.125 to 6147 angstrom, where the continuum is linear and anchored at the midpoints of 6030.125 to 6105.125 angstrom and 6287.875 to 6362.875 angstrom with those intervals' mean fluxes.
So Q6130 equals 0.06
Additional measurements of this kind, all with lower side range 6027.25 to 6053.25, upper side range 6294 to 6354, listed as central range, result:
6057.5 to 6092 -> 0.030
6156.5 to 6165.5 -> 0.144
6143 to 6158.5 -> 0.090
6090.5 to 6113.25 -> -0.041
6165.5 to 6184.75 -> -0.002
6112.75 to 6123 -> 0.199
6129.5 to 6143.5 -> 0.017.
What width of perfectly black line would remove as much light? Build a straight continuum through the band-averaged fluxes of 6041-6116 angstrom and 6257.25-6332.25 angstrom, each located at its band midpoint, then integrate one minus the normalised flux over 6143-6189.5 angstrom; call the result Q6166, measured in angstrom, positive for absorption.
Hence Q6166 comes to 1.5 angstrom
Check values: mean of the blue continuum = 28.9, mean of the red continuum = 27.8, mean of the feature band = 27.5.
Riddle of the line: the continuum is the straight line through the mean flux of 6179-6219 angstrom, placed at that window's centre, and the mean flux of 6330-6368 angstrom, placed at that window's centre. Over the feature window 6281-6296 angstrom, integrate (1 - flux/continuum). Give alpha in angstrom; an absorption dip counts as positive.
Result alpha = 1.1 angstrom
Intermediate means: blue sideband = 30.3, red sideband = 29.9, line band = 27.9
